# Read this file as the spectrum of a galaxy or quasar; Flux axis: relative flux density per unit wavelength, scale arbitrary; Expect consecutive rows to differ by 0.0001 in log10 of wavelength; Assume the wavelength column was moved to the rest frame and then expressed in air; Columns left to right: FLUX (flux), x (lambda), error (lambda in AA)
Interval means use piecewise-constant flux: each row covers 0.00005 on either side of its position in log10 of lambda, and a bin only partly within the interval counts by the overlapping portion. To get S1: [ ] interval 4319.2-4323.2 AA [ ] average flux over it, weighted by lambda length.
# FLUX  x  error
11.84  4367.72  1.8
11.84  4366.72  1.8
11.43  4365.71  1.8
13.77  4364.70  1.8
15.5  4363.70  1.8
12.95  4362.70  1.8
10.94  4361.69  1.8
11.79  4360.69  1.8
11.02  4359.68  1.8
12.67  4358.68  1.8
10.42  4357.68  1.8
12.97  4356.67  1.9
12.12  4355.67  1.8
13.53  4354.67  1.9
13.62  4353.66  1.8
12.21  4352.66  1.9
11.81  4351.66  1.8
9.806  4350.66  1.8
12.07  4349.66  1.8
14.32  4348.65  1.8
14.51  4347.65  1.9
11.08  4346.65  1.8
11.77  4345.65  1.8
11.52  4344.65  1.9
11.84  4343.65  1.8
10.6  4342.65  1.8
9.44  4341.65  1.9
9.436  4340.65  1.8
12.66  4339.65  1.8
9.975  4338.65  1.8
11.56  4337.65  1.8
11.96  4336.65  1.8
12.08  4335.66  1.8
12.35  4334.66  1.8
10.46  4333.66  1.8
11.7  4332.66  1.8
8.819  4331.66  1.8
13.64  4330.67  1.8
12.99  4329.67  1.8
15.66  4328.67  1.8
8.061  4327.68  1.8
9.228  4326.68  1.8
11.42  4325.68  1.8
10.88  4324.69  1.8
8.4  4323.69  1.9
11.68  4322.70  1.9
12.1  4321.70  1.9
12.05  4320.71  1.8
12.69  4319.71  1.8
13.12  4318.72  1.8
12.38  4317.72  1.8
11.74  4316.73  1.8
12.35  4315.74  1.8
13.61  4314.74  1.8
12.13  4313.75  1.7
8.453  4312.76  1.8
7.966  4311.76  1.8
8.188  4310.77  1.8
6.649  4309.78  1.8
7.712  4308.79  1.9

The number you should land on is 12.1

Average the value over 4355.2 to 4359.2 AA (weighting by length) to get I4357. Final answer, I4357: 12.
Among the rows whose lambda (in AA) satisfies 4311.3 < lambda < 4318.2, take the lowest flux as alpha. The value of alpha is 7.966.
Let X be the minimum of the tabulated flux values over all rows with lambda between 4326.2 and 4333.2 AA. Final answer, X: 8.061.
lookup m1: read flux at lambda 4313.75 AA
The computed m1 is 12.13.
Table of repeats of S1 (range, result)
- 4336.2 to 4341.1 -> 11.1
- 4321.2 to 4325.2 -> 10.8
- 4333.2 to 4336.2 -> 11.7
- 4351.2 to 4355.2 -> 12.8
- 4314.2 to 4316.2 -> 13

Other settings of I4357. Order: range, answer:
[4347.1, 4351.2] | 12.6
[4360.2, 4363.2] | 11.9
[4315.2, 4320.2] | 12.5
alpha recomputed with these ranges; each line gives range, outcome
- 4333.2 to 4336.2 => 10.46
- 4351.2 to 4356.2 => 11.81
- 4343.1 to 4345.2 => 11.52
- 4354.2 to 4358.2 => 10.42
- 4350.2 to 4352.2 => 9.806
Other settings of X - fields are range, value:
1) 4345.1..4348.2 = 11.08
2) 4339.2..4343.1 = 9.436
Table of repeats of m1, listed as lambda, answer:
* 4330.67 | 13.64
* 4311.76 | 7.966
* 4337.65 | 11.56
